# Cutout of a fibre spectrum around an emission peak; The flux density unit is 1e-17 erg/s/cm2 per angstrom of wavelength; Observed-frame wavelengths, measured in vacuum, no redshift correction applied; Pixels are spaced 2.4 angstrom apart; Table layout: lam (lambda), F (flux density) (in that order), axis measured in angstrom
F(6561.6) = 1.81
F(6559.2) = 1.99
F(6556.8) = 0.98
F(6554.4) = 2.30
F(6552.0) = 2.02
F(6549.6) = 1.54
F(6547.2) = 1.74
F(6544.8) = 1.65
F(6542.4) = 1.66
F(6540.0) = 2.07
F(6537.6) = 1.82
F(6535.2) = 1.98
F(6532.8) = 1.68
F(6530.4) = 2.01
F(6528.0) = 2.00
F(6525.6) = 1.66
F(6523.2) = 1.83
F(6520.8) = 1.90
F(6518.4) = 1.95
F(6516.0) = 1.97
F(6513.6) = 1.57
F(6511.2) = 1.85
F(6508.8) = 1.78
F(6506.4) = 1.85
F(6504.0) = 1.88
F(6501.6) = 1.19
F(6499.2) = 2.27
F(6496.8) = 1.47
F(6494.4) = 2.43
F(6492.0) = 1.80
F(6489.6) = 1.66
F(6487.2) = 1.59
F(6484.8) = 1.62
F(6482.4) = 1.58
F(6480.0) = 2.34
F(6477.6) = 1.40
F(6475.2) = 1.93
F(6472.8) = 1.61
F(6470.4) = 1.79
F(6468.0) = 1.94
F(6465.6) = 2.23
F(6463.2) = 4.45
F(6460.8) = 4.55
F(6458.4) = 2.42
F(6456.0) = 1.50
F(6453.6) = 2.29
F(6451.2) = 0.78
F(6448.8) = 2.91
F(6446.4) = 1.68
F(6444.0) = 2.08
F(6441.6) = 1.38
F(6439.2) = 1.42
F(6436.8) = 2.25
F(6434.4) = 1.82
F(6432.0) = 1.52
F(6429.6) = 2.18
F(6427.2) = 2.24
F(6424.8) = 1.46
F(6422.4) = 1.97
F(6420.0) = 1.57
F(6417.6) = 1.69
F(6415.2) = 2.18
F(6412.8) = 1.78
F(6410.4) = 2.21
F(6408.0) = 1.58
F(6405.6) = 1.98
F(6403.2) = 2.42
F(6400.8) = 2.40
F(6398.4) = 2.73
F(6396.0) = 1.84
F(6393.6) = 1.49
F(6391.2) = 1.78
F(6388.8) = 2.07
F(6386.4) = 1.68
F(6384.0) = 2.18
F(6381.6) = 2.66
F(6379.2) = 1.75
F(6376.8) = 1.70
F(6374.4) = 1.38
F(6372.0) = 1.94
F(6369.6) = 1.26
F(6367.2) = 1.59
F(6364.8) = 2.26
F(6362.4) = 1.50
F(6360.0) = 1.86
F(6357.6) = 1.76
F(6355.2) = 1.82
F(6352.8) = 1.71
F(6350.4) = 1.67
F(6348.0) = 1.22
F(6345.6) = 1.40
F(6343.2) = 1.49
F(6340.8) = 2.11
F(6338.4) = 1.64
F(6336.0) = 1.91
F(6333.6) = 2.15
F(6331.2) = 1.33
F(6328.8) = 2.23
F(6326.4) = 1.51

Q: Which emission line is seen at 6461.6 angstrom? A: [O III] 5007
